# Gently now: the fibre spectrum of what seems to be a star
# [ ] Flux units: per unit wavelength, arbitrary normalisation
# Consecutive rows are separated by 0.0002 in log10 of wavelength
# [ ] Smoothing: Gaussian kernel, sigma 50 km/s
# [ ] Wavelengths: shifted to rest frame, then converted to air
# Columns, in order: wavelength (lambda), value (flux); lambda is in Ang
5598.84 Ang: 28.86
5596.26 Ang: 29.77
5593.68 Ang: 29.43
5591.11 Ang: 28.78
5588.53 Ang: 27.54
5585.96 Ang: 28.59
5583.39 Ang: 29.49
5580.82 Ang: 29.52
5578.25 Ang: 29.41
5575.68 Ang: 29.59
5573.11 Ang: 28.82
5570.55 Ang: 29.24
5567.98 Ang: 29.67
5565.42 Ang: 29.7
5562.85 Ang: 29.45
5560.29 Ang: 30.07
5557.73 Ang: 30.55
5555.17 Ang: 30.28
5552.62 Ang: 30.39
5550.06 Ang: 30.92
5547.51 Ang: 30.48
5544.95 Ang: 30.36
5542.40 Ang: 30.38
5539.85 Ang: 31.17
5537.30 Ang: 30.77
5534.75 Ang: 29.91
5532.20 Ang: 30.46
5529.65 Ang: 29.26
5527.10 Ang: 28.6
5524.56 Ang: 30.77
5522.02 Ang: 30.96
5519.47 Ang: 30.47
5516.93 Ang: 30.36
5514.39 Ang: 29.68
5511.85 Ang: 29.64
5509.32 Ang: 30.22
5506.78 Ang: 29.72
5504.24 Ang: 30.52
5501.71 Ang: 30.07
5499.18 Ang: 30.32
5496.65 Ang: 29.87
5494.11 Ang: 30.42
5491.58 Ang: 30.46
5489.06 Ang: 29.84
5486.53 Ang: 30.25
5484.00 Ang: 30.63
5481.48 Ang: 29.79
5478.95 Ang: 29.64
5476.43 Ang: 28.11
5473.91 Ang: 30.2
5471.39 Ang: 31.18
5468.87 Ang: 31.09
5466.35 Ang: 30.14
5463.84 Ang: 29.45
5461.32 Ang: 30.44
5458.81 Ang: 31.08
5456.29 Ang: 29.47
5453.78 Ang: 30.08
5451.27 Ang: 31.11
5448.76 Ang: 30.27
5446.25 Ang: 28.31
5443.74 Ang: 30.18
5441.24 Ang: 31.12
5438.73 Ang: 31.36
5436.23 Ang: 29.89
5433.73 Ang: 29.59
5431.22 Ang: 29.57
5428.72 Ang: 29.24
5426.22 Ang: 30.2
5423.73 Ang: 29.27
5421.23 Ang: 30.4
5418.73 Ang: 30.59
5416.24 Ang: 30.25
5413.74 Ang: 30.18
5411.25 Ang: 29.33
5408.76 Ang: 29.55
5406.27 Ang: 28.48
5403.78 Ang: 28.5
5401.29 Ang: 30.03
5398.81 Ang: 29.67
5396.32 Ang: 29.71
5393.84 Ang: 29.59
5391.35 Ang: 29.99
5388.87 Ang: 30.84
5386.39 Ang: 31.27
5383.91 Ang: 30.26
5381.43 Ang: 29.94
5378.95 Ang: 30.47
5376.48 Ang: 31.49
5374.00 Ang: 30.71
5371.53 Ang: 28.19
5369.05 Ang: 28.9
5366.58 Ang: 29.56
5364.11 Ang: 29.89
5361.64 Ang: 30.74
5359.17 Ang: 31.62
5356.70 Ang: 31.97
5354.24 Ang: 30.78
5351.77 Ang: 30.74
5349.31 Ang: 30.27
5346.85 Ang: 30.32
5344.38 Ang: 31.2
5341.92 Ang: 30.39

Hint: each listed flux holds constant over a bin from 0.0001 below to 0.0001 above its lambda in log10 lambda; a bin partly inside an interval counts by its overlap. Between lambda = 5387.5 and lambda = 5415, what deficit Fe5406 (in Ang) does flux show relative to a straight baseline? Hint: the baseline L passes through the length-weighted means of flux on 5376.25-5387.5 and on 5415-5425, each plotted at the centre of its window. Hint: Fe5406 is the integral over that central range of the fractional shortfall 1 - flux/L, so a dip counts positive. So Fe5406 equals 0.7 Ang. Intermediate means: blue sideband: 30.6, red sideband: 30.1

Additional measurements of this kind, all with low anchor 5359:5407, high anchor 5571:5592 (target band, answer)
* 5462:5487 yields -0.5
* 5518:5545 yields -1.0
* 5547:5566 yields -0.7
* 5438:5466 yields -0.6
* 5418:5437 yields 0.0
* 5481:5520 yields -1.0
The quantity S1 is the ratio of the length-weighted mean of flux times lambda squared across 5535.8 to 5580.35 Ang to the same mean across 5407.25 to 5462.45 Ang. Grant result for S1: 1.05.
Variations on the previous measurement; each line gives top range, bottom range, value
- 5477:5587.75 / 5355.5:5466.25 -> 1.04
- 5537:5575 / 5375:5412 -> 1.07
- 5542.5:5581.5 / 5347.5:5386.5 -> 1.06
